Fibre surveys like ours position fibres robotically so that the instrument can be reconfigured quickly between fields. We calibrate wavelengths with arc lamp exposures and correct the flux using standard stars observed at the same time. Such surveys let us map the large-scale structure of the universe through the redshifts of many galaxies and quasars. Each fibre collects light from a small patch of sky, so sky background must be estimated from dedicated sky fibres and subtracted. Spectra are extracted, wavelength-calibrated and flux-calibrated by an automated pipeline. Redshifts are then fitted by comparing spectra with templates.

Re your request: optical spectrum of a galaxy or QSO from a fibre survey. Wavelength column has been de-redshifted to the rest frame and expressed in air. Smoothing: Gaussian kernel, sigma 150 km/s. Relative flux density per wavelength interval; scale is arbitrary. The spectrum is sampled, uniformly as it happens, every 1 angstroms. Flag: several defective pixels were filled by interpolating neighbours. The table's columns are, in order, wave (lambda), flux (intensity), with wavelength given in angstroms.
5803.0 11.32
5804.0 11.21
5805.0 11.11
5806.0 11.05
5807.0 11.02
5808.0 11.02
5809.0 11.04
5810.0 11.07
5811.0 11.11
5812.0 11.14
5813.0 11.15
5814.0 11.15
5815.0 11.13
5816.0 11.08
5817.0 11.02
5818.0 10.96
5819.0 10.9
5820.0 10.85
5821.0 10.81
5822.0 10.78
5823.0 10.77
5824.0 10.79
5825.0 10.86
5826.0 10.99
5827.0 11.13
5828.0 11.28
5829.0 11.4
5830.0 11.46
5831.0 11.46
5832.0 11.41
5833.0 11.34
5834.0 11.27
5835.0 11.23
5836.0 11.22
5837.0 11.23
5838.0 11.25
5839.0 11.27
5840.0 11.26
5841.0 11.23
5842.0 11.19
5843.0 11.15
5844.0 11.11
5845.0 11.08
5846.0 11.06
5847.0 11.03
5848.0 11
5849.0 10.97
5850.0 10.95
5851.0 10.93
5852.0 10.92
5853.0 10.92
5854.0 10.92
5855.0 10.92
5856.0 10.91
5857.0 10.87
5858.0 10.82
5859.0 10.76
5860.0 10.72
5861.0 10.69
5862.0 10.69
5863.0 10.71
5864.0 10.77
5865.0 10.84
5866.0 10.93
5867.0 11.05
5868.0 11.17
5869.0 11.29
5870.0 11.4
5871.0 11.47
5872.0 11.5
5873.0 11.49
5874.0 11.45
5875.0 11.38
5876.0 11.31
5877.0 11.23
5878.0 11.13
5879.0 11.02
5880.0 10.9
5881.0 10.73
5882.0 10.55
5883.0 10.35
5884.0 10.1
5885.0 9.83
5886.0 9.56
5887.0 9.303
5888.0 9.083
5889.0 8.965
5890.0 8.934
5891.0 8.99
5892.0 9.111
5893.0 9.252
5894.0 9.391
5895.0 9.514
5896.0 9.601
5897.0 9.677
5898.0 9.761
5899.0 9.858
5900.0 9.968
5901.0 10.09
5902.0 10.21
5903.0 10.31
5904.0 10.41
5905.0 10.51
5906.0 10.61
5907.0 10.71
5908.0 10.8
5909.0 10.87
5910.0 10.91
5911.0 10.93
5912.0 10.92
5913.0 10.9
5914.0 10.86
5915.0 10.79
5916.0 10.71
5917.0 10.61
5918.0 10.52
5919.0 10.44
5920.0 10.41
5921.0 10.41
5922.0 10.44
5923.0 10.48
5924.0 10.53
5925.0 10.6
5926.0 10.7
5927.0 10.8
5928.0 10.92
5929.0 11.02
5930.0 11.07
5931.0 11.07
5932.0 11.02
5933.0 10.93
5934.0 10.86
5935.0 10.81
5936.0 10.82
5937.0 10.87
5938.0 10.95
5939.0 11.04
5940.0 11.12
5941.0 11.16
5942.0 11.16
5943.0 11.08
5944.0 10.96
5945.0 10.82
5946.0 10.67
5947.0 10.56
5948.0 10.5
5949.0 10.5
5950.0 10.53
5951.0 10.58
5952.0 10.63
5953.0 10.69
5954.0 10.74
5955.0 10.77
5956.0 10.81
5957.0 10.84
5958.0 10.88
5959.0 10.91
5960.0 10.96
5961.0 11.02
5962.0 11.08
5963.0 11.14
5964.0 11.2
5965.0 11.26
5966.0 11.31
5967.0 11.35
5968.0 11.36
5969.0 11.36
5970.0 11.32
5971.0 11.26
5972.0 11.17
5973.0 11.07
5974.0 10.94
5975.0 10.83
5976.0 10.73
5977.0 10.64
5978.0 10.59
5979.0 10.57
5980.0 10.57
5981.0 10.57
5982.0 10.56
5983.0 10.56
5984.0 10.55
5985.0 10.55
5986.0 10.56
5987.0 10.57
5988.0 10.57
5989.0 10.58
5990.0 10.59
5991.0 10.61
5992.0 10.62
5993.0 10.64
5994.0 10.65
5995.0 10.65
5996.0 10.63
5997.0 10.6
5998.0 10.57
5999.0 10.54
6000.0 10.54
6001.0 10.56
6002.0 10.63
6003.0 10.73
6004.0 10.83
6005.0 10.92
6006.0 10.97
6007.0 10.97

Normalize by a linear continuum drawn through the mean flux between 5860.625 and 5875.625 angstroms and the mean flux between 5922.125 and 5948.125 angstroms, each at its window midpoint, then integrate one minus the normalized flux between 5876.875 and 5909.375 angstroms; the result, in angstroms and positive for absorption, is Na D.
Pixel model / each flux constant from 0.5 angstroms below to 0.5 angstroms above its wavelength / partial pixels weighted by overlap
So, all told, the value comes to 3.0 angstroms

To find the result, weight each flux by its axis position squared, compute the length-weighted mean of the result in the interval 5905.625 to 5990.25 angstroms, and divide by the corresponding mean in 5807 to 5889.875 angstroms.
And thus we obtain 1.02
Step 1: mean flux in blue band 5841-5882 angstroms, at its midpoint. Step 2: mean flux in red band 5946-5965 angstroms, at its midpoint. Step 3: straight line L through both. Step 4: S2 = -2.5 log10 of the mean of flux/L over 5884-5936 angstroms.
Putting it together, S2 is 0.063 mag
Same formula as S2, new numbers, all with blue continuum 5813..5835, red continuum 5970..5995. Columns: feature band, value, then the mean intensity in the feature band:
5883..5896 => 0.166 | 9.39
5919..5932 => 0.014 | 10.7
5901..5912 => 0.028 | 10.6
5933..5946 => -0.015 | 11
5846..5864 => 0.015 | 10.9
